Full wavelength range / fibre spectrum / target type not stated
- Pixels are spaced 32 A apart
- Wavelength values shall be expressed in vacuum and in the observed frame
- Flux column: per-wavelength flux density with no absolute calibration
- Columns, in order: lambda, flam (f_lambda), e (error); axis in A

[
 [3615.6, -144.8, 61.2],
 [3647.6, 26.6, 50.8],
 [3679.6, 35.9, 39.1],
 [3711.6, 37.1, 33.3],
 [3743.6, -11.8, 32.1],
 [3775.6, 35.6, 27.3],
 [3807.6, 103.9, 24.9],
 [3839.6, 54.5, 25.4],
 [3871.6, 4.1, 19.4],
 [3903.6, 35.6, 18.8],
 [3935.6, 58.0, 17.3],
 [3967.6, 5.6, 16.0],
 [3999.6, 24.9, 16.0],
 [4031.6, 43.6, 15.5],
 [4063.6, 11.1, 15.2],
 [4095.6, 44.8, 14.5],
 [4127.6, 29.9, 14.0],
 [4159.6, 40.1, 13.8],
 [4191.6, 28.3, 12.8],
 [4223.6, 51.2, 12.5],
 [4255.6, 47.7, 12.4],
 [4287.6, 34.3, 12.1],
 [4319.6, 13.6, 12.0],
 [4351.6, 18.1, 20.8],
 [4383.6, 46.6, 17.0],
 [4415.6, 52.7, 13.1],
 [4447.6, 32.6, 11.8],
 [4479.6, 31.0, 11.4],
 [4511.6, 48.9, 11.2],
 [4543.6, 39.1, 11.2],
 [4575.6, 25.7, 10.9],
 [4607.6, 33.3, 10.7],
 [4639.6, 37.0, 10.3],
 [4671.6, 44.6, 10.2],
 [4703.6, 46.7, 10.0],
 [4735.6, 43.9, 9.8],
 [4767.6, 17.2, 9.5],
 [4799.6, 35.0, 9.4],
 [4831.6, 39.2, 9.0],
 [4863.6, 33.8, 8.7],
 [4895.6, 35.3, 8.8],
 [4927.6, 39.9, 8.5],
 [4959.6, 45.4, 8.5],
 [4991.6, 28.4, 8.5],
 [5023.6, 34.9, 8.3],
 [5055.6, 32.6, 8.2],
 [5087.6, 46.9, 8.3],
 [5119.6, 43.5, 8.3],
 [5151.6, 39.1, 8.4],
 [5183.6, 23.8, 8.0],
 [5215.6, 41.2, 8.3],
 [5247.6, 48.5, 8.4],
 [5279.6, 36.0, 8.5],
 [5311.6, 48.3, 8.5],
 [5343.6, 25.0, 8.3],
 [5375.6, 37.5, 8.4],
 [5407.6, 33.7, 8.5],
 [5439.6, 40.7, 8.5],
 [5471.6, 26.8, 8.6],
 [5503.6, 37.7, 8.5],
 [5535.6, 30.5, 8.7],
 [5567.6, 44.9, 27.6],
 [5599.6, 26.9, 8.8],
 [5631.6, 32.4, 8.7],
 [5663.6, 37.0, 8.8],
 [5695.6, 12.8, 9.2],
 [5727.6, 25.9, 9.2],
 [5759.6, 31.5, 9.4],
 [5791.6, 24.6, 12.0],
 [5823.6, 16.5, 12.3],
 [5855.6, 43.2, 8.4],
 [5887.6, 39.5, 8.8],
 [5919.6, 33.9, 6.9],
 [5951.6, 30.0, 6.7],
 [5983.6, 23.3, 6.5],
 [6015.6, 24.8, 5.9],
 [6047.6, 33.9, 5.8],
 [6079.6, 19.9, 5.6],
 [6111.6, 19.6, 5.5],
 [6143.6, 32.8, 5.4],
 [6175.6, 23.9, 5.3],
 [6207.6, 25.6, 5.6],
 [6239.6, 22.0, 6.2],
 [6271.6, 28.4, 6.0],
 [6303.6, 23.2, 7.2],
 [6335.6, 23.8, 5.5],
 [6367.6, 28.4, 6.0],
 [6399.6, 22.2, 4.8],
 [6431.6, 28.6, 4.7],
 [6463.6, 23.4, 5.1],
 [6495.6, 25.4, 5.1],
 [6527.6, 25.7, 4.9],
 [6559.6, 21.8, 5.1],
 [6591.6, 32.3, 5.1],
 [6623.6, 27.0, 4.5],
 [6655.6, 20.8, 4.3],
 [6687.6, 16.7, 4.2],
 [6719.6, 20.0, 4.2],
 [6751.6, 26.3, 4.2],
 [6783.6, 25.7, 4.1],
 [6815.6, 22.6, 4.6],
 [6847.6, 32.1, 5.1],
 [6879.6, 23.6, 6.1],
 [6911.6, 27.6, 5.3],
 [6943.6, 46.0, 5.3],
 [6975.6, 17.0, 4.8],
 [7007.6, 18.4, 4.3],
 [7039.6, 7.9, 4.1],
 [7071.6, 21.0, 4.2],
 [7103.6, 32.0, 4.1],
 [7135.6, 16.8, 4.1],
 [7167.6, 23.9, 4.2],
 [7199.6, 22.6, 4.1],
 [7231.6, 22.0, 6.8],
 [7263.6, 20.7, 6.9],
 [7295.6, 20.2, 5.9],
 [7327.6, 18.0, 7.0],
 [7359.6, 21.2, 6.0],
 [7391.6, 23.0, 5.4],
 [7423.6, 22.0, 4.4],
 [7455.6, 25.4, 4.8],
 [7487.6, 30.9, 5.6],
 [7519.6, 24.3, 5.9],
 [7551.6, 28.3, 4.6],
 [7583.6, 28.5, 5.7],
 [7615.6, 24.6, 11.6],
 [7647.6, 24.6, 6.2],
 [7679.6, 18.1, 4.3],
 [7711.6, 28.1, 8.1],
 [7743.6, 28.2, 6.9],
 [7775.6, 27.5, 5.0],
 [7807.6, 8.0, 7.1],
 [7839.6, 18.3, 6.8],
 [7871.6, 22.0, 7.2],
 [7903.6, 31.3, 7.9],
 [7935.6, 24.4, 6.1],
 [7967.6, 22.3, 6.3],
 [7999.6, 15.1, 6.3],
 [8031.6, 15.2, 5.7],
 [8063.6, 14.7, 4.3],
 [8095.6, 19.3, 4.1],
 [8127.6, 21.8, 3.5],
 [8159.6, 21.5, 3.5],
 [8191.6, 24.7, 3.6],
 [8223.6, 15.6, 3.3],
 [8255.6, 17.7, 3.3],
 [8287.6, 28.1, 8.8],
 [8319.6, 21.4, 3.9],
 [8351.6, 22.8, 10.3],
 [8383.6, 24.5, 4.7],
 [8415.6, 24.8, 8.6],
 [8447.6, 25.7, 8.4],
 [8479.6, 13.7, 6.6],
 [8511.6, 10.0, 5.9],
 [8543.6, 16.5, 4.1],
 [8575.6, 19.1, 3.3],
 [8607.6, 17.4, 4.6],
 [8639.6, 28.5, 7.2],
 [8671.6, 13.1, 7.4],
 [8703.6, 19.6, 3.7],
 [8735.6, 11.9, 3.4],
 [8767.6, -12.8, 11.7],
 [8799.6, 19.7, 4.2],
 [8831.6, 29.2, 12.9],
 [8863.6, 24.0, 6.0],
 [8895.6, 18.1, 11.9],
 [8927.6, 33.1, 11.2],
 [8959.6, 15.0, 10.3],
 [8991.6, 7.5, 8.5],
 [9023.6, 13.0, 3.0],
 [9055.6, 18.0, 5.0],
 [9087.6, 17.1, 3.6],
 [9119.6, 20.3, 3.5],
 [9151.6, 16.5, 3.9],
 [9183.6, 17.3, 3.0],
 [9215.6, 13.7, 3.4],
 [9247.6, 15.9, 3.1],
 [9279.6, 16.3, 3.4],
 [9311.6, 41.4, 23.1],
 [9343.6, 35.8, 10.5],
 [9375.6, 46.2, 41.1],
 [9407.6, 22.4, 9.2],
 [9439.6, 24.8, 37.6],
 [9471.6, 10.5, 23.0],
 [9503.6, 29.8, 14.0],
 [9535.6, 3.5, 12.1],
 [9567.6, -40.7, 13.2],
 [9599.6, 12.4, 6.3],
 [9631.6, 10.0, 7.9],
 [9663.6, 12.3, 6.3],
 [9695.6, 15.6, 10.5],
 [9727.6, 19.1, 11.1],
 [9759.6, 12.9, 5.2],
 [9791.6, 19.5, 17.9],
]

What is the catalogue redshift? 0.06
